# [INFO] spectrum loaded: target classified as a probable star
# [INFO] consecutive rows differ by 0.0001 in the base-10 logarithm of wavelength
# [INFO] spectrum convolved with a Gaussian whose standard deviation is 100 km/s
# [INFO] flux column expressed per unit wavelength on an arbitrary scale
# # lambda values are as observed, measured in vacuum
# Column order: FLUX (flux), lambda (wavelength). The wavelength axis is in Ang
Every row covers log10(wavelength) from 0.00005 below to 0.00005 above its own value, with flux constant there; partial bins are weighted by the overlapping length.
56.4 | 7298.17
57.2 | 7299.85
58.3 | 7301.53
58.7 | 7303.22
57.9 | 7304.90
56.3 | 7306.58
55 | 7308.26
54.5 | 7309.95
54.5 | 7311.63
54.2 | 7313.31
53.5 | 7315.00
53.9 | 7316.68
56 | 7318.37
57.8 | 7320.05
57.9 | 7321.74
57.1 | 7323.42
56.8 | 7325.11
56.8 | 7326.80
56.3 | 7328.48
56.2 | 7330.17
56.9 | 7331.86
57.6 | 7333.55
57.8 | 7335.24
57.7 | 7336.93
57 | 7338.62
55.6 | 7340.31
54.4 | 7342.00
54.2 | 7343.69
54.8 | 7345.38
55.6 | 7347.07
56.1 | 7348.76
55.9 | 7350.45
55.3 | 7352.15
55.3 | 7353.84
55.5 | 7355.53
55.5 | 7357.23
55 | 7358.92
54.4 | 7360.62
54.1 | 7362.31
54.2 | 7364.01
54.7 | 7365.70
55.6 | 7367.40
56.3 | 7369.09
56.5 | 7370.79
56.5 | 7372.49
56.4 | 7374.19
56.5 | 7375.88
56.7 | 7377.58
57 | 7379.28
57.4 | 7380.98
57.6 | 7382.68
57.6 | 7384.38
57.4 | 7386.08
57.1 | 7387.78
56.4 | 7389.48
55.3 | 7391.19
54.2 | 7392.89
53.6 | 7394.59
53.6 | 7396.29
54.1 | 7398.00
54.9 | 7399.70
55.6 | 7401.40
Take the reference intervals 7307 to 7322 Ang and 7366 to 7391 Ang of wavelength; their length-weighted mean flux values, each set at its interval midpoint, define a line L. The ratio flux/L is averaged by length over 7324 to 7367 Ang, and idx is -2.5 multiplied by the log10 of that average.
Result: 0.00 mag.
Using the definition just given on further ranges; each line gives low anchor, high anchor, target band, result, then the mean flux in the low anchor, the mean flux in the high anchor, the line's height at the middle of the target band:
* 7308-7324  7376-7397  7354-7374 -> 0.012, 55.4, 56.2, 55.9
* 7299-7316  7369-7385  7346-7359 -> 0.019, 56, 56.9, 56.5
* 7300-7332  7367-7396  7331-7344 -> -0.004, 56.2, 56.3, 56.3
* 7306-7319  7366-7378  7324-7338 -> -0.035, 54.7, 56.3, 55.2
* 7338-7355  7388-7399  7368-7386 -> -0.038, 55.4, 54.7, 54.9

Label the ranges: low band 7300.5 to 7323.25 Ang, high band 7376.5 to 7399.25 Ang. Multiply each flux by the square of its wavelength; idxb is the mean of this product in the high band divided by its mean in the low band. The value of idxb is 1.02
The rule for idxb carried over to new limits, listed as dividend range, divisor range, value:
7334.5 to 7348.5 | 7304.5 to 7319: 1.02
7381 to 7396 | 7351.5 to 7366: 1.03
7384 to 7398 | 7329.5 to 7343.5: 1.00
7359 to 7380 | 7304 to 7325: 1.01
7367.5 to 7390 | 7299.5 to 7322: 1.03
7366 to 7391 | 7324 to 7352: 1.02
